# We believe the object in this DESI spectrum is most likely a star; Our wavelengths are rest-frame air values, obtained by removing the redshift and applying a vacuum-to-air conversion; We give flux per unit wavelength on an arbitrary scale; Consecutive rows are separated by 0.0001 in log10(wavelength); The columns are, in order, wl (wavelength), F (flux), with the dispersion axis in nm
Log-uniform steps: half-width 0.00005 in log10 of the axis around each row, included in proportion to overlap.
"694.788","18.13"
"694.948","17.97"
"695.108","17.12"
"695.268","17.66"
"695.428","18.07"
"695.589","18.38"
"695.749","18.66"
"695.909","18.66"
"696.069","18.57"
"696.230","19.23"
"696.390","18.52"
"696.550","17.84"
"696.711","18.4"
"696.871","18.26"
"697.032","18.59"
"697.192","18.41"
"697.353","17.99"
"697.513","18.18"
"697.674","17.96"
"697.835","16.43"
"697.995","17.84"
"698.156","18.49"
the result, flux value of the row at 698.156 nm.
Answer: 18.49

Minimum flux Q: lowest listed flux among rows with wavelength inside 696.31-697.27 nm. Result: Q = 17.84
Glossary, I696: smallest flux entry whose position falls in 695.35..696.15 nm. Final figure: 18.07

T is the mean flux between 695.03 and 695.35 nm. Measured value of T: 17.4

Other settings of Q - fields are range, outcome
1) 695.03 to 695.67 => 17.12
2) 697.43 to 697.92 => 16.43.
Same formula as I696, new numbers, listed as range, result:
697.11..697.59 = 17.99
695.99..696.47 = 18.52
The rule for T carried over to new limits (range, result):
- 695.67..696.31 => 18.8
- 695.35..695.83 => 18.4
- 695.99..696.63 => 18.5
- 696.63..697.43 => 18.3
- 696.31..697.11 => 18.3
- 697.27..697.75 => 18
